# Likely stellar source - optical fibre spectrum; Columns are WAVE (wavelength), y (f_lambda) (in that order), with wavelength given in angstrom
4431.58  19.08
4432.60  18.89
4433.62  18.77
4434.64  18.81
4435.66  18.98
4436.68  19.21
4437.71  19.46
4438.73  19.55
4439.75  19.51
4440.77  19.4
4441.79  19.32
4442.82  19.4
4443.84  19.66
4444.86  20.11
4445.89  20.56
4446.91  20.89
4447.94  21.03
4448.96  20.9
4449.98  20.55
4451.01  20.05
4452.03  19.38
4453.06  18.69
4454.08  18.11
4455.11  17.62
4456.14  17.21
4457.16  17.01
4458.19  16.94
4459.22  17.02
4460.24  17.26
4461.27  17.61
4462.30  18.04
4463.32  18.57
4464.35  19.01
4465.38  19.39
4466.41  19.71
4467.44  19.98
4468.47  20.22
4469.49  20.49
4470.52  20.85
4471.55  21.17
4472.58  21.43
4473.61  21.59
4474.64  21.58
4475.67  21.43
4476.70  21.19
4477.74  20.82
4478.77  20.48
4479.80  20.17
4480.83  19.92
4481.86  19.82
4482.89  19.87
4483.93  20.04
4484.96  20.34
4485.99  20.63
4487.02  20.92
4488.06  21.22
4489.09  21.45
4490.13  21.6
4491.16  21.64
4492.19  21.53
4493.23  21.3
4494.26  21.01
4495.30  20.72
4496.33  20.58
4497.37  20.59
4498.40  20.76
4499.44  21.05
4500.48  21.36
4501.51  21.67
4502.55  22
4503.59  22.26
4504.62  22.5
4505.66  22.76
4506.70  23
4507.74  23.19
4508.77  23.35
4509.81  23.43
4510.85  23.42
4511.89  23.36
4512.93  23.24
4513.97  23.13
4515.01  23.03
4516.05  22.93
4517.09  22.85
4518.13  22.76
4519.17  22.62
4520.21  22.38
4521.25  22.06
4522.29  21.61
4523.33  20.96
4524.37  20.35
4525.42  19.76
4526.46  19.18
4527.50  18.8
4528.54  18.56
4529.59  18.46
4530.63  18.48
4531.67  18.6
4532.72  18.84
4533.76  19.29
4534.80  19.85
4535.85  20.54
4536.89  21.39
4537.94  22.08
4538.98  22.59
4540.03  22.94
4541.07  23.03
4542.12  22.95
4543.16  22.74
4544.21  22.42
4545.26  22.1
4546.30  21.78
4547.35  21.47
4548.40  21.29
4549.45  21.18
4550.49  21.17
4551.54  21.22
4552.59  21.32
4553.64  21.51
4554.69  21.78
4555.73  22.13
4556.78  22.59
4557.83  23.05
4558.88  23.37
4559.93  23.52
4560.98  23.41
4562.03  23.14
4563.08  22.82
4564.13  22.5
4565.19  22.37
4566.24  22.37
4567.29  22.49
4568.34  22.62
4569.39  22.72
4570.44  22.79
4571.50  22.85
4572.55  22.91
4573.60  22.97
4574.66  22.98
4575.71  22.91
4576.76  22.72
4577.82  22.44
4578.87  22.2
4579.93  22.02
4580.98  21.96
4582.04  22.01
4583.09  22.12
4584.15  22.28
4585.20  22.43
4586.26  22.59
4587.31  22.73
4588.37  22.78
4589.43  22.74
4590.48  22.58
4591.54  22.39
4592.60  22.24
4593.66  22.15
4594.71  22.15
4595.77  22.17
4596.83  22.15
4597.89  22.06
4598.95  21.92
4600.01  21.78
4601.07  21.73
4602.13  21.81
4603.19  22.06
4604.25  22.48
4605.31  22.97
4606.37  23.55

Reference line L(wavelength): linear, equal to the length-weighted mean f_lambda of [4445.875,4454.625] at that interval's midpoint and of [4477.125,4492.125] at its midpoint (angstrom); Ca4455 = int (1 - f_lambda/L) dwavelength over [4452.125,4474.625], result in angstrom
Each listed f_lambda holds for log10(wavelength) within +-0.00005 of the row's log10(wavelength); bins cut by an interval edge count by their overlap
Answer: 1.4 angstrom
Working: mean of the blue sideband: 20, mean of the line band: 19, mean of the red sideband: 20.7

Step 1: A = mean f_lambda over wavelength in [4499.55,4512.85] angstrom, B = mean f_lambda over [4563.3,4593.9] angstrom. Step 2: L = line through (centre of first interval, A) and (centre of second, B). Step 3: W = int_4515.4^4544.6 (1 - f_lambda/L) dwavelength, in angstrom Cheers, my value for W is 2.0 angstrom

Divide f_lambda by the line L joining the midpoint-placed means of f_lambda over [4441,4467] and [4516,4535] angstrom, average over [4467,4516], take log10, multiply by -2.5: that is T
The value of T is -0.09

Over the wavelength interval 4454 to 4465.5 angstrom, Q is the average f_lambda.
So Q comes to 17.7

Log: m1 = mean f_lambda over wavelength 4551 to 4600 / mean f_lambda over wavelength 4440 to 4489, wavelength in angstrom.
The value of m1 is 1.1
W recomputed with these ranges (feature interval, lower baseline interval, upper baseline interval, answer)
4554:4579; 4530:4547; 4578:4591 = -0.9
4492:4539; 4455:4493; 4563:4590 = -0.9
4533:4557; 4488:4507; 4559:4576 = 0.8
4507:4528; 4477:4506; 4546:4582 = -0.6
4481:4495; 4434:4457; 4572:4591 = -0.3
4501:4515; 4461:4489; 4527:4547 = -1.6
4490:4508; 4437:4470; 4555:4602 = -1.1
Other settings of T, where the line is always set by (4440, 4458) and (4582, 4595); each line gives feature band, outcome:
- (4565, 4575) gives -0.033 mag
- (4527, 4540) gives 0.070 mag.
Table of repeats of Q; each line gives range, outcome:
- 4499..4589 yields 22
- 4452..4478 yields 19.3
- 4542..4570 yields 22.3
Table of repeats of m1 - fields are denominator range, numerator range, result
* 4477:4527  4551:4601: 1.04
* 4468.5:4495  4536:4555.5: 1.05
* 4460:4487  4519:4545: 1.03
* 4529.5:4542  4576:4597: 1.08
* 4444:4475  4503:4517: 1.19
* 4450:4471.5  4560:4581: 1.21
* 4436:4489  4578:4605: 1.13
